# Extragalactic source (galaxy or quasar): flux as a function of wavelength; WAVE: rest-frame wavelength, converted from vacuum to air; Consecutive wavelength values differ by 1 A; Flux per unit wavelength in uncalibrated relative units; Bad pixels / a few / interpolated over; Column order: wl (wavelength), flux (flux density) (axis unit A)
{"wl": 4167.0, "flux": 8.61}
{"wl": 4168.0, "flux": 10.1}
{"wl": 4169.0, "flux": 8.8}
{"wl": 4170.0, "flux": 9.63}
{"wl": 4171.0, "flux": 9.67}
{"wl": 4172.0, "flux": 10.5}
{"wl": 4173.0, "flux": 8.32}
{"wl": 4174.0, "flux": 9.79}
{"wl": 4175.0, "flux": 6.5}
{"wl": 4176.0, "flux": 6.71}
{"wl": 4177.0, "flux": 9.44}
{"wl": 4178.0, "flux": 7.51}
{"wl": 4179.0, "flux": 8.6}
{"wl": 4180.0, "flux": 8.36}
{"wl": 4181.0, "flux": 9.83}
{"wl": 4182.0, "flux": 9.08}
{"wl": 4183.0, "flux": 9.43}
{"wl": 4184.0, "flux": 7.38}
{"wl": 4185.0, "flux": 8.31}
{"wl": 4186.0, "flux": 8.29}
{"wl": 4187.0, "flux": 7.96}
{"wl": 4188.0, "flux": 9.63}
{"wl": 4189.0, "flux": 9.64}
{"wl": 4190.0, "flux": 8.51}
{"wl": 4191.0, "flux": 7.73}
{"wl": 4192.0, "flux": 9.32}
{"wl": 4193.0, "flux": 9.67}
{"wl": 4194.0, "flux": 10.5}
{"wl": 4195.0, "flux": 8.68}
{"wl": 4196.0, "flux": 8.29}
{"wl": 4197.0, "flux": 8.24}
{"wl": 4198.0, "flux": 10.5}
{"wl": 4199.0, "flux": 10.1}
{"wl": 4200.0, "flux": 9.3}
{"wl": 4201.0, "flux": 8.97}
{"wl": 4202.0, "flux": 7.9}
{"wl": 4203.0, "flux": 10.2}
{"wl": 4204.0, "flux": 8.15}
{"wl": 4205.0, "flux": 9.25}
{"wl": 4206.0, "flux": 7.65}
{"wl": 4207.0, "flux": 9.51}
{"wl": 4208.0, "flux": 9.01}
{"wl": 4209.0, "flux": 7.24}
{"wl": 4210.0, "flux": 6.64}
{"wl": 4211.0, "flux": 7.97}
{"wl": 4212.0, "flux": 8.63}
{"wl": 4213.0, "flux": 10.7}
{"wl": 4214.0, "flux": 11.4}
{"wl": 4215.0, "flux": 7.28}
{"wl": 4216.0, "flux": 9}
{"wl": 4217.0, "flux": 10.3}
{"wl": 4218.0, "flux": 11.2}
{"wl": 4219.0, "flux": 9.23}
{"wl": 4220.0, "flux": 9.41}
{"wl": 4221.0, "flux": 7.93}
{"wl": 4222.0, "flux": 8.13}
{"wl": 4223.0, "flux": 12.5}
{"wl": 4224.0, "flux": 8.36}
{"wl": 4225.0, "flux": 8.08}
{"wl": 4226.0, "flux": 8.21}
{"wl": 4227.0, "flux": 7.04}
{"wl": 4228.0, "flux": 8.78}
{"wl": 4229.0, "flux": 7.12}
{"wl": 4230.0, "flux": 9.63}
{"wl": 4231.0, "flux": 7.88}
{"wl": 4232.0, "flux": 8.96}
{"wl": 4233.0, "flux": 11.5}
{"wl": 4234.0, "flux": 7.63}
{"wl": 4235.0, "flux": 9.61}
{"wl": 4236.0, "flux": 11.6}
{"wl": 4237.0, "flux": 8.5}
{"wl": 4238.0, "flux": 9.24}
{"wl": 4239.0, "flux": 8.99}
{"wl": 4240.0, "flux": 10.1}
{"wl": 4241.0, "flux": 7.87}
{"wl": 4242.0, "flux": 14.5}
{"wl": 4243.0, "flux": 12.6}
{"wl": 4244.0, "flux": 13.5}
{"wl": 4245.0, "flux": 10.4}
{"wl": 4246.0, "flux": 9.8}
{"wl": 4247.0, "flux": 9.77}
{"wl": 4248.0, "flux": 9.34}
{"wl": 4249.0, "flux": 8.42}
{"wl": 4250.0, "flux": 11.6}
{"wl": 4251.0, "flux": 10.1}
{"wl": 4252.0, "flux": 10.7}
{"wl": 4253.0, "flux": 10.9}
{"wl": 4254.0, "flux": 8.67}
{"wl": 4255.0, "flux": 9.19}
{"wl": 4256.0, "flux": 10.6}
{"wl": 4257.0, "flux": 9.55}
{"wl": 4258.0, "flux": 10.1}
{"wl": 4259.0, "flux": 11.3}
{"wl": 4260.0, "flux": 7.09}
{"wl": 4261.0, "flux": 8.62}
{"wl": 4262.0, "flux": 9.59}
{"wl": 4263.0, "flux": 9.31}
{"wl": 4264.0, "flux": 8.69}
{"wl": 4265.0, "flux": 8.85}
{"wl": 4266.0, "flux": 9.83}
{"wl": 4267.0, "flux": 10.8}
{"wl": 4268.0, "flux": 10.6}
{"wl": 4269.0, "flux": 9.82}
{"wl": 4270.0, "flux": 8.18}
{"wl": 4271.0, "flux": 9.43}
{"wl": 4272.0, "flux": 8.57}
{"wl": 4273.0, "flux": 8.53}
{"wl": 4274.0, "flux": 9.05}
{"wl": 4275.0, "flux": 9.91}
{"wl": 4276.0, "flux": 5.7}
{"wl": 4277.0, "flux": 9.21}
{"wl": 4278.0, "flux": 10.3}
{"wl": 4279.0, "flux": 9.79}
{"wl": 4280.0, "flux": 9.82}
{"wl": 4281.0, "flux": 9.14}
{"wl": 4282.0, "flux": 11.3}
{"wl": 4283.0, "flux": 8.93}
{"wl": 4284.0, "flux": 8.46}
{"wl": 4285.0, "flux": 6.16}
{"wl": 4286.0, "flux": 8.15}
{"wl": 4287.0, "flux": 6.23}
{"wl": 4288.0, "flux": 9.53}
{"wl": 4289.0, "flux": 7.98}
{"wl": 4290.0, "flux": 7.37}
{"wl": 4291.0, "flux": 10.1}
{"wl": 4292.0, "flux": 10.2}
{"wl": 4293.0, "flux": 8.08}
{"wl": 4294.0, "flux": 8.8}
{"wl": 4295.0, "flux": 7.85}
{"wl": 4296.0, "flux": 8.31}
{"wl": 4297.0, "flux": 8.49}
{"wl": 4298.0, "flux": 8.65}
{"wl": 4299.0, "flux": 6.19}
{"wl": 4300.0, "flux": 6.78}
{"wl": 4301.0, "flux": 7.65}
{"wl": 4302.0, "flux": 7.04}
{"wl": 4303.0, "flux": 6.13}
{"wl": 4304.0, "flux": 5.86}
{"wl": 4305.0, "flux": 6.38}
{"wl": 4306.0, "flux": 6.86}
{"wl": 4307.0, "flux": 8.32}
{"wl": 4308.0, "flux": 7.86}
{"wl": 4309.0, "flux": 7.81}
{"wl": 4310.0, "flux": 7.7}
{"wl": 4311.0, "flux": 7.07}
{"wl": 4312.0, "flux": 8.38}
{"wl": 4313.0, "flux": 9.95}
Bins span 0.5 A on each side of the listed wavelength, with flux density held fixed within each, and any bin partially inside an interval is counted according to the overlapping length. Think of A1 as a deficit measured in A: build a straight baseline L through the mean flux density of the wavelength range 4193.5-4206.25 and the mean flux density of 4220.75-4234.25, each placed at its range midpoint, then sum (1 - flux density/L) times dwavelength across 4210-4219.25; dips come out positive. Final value -0.5 A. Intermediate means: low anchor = 9.08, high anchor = 8.73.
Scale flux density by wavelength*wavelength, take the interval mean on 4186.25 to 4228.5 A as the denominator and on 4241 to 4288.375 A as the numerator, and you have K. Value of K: 1.1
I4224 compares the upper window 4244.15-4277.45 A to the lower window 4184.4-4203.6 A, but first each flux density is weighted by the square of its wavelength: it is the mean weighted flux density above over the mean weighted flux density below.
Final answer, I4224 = 1.09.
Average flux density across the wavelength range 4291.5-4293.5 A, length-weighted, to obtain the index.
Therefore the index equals 9.14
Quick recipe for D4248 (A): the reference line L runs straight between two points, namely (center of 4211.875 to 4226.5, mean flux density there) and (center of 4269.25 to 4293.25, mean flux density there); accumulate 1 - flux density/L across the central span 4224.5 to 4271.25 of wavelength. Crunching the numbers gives -2.8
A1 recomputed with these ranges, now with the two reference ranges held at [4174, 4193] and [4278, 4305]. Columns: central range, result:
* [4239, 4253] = -3.8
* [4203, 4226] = -1.5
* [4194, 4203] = -0.7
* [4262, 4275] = -1.7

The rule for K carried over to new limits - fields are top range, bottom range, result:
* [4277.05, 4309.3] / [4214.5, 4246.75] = 0.88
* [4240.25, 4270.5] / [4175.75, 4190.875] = 1.21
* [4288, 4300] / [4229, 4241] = 0.93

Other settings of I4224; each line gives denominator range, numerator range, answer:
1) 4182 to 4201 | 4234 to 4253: 1.18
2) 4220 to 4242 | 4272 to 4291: 0.98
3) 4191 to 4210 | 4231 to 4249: 1.15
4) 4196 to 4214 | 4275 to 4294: 1.02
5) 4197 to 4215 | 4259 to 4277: 1.04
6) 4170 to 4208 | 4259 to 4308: 1.00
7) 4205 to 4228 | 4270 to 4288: 1.01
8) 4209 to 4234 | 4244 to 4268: 1.12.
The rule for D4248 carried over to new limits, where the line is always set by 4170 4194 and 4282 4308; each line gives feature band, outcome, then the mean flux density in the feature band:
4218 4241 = -1.8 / 9.04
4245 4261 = -3.1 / 9.79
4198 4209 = -0.5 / 8.99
